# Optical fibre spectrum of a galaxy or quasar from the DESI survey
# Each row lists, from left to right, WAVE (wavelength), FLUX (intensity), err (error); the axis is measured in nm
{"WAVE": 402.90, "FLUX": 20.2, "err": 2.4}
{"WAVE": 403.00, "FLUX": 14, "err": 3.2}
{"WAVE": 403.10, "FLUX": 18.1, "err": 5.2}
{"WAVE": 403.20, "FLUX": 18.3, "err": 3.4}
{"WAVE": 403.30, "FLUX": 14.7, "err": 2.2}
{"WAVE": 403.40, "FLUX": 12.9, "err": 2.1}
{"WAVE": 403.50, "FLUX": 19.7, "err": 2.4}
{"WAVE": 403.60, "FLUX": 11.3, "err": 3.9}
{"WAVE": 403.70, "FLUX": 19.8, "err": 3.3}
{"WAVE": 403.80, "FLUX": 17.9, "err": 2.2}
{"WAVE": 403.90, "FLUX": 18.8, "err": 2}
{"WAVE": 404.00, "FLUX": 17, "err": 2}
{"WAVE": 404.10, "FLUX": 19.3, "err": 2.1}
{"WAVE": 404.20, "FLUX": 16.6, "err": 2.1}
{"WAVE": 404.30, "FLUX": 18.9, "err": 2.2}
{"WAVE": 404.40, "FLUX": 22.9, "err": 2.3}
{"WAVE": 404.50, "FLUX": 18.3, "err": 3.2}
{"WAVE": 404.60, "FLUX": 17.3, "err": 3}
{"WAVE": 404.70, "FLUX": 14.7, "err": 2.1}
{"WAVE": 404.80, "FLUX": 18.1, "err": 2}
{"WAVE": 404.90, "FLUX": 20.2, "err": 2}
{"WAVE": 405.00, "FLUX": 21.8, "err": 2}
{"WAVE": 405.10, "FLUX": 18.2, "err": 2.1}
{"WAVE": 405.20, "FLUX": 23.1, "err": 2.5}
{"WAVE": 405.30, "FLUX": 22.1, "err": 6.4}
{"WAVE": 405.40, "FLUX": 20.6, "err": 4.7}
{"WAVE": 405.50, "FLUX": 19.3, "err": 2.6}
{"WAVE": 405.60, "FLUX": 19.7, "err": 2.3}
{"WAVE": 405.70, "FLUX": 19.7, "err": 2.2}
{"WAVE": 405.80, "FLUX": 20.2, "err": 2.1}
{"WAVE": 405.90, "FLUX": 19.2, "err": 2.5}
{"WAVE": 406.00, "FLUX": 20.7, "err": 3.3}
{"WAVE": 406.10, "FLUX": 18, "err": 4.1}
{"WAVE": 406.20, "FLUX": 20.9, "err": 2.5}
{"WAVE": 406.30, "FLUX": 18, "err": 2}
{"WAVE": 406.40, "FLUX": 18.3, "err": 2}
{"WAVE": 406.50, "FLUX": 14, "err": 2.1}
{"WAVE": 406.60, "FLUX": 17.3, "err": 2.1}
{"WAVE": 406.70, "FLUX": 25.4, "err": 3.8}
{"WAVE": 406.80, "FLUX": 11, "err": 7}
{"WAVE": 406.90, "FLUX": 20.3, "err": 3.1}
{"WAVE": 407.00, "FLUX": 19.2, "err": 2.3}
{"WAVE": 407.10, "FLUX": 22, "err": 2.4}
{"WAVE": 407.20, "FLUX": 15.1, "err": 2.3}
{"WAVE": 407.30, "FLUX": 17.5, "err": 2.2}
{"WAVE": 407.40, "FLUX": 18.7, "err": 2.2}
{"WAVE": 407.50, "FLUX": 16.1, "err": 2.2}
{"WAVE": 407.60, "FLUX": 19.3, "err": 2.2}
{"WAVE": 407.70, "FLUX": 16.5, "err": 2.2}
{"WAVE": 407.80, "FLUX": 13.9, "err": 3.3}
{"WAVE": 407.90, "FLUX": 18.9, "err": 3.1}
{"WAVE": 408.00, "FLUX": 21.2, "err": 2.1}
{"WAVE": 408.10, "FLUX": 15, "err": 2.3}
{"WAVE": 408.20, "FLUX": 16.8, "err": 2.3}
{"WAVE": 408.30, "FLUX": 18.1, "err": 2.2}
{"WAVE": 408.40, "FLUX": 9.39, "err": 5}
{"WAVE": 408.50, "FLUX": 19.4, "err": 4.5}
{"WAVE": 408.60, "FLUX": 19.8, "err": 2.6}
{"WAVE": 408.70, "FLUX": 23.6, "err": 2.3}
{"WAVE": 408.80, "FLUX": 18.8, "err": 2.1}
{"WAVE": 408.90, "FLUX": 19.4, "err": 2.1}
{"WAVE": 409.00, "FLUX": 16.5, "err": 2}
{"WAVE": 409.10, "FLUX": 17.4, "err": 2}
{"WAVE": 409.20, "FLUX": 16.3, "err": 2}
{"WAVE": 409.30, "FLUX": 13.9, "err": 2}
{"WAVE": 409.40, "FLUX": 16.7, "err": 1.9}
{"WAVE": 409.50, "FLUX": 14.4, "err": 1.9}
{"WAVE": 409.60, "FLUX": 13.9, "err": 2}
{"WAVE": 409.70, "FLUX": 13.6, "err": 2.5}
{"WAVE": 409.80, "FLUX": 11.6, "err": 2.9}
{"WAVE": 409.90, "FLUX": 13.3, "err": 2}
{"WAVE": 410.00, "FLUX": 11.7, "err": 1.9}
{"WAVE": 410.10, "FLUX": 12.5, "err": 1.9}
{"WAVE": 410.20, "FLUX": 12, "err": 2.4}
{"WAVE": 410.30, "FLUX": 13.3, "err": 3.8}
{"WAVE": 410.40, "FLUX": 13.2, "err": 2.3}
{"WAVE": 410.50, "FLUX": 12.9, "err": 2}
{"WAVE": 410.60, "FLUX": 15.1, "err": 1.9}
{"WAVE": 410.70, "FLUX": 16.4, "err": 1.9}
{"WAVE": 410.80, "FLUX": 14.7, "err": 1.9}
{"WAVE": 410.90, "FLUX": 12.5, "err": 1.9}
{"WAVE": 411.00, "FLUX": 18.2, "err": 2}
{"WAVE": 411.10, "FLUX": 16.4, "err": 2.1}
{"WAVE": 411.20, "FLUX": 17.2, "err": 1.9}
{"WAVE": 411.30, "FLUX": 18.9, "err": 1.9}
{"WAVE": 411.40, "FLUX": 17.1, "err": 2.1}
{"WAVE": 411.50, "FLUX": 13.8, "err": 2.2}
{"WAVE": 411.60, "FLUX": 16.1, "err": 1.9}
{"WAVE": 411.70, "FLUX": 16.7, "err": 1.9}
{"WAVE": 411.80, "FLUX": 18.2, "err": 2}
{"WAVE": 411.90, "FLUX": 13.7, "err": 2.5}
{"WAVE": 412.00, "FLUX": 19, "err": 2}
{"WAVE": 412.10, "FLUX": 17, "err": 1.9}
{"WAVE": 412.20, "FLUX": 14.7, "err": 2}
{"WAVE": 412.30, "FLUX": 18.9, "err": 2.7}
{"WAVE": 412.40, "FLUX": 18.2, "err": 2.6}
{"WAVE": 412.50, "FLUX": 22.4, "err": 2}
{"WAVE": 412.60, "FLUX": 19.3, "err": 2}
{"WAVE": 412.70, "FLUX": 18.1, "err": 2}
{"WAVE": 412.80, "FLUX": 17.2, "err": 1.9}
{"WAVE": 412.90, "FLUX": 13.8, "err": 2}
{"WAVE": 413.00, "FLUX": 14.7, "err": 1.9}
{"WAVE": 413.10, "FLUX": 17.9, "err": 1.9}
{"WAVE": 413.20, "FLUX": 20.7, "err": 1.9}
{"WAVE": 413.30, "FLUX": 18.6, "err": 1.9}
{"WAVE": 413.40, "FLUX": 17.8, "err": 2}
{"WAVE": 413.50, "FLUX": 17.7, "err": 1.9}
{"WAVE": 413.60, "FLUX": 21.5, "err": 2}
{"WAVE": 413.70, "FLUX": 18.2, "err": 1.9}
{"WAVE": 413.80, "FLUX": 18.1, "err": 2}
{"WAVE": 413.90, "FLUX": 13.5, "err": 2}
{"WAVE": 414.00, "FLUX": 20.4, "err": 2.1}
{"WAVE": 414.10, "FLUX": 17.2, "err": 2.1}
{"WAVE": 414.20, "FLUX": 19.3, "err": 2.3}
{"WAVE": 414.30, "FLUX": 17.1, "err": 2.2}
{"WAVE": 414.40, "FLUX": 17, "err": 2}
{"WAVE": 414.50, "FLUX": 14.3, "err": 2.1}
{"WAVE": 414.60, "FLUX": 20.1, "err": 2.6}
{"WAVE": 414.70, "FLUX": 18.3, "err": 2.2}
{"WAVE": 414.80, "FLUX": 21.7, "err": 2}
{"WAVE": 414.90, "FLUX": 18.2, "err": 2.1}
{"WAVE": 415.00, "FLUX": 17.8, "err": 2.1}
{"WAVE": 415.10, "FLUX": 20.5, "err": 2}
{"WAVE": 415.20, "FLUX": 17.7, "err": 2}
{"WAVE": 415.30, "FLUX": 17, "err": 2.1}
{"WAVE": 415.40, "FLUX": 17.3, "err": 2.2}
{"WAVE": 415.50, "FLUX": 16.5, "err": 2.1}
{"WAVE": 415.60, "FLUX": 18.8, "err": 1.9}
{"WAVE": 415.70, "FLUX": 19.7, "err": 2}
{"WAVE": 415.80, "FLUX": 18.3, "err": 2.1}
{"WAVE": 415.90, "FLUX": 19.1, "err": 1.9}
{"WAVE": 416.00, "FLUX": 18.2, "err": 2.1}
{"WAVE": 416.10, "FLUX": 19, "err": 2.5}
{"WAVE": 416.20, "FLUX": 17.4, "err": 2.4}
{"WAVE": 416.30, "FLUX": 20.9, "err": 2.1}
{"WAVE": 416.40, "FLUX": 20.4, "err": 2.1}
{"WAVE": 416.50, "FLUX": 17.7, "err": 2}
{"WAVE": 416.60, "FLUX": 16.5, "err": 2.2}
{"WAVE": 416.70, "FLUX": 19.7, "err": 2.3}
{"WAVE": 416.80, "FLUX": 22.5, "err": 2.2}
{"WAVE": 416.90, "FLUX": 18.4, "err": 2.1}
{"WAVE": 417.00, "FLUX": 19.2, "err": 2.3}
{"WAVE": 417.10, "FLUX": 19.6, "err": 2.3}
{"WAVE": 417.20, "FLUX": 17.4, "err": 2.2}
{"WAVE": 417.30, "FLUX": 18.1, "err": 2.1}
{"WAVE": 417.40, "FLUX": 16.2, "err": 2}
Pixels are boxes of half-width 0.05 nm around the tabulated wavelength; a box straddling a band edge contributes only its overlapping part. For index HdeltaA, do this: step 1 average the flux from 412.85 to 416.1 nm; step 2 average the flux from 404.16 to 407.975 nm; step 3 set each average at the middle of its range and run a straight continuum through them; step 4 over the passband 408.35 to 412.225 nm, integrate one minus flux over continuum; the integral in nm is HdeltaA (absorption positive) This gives 0.58 nm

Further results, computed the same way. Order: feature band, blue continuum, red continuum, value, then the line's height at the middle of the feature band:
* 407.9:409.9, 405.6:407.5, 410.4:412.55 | 0.12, 17.6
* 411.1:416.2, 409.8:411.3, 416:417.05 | -0.33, 16.8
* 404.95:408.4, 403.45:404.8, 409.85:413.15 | -0.27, 17.2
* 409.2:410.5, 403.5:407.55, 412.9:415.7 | 0.35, 18.4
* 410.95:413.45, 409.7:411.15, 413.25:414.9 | -0.23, 15.9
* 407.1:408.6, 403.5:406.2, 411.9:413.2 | 0.11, 18.5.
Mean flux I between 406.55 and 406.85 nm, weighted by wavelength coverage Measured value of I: 17.9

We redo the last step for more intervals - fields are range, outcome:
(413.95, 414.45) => 18.2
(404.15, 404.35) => 17.8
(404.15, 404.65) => 18.8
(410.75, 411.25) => 15.8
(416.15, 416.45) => 19.6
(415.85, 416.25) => 18.4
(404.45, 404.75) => 16.8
